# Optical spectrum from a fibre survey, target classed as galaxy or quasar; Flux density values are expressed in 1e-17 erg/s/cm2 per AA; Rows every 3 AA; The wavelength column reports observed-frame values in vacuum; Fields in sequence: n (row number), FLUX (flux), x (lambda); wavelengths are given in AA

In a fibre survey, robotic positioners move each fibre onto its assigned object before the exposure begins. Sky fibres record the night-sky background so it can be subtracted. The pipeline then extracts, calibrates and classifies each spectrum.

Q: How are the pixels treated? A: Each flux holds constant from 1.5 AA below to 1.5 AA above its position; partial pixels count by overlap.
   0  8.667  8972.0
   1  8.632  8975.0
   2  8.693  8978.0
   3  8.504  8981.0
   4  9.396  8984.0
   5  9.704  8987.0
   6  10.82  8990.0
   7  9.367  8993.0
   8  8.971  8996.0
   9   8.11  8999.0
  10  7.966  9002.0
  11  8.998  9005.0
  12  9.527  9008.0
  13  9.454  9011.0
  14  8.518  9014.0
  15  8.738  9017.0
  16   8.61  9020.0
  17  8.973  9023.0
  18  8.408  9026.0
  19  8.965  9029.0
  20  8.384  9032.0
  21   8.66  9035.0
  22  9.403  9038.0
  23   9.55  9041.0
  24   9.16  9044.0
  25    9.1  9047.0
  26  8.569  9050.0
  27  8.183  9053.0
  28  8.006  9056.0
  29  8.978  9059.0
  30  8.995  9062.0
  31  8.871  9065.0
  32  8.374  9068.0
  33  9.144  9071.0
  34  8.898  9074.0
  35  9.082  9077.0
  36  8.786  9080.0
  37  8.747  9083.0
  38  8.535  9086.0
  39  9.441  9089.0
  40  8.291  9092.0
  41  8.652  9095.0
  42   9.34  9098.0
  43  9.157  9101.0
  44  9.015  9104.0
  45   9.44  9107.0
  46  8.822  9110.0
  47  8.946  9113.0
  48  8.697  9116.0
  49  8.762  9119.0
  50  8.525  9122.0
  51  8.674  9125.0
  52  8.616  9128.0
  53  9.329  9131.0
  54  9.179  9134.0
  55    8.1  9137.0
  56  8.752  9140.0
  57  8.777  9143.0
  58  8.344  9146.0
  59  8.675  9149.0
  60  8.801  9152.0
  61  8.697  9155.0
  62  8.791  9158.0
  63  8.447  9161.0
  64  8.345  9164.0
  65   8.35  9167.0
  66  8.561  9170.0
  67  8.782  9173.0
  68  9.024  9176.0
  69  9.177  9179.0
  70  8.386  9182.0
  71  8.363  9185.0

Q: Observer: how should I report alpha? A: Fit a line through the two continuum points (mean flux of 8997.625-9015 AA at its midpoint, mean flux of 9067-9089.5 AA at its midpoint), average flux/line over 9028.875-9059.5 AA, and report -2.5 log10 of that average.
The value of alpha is 0.00 mag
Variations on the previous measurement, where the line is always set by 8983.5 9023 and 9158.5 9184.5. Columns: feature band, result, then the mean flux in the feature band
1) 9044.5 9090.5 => 0.01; 8.79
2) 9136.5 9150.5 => 0.02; 8.56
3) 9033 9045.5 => -0.02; 9.16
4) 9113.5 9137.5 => 0.00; 8.77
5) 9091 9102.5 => -0.01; 8.88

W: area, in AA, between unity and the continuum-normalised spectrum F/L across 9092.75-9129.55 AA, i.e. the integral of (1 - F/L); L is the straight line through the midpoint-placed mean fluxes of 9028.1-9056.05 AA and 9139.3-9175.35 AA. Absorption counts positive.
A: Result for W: -0.72 AA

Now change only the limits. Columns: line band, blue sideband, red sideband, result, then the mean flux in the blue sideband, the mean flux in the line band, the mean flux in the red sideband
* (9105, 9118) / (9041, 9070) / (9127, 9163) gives -0.4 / 8.75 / 8.97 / 8.71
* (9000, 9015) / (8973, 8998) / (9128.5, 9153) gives 0.5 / 9.23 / 8.88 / 8.74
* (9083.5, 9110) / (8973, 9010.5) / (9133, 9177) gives -0.5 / 9.06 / 8.97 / 8.63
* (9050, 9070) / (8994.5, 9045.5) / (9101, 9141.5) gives 0.6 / 8.85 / 8.58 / 8.85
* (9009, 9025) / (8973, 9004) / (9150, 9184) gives 0.2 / 9.01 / 8.87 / 8.66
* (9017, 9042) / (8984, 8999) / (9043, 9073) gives 0.6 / 9.52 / 8.85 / 8.73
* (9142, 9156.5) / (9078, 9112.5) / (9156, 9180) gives 0.1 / 8.93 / 8.65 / 8.67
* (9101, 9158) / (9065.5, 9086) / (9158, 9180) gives -0.4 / 8.82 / 8.8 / 8.67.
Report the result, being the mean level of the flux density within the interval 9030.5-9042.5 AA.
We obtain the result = 9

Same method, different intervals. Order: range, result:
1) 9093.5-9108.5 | 9.12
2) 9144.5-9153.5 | 8.61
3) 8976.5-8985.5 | 8.86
